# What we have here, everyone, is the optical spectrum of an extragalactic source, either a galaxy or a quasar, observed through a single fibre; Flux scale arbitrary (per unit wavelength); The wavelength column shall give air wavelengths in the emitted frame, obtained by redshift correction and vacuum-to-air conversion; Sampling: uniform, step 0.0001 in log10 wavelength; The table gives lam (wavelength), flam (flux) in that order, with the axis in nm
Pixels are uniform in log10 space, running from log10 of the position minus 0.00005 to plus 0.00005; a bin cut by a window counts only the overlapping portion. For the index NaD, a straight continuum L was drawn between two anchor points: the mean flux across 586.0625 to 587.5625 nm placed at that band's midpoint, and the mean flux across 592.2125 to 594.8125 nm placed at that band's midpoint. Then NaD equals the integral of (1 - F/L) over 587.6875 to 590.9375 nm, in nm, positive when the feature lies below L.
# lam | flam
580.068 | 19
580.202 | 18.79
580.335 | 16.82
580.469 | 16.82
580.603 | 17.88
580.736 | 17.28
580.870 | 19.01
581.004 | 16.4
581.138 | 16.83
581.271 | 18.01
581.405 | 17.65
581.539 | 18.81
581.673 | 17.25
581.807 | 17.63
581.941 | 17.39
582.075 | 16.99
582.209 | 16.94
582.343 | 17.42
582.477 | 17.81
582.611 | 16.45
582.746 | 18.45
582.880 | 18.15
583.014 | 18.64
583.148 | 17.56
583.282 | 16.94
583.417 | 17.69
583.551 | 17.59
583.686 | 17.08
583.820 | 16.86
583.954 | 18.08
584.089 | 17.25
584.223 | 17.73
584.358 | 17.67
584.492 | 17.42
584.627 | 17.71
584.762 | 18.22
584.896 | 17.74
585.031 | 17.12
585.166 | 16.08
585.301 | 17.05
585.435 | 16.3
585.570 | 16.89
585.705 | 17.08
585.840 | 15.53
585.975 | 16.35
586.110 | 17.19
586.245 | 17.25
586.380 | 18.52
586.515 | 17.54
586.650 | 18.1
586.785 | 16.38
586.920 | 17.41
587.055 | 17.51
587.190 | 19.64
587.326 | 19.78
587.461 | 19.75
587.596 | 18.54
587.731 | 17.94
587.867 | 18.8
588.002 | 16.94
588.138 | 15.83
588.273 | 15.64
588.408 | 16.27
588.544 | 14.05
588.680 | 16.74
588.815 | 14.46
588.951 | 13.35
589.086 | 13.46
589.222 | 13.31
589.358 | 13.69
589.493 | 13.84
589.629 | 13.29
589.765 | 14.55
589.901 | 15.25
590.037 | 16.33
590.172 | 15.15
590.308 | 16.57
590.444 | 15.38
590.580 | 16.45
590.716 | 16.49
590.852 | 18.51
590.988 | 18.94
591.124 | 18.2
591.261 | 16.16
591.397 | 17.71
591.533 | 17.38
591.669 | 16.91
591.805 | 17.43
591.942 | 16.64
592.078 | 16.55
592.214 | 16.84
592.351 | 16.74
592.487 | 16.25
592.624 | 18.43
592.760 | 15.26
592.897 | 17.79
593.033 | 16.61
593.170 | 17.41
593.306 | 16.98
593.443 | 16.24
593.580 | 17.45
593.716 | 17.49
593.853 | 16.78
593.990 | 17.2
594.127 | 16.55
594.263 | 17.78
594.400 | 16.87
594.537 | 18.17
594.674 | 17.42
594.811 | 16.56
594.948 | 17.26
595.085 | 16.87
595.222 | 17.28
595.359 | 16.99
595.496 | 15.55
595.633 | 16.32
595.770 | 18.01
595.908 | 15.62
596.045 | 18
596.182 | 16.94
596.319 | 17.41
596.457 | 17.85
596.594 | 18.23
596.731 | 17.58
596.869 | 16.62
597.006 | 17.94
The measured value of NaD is 0.41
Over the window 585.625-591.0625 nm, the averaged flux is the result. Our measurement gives 16.4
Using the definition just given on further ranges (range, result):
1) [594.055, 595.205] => 17.2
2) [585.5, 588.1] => 17.7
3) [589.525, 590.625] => 15.3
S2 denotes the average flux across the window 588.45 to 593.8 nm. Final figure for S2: 16.2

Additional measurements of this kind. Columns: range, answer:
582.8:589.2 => 17.1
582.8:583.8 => 17.6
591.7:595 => 17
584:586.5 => 17.2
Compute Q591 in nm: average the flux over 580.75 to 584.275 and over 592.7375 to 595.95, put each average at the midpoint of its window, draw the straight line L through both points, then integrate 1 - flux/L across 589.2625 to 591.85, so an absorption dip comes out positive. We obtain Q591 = 0.15 nm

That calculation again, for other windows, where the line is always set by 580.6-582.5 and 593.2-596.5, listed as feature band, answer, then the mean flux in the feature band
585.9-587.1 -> 0.001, 17.4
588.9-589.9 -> 0.203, 13.8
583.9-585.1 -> -0.015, 17.6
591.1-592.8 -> 0.021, 17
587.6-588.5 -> 0.019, 16.9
